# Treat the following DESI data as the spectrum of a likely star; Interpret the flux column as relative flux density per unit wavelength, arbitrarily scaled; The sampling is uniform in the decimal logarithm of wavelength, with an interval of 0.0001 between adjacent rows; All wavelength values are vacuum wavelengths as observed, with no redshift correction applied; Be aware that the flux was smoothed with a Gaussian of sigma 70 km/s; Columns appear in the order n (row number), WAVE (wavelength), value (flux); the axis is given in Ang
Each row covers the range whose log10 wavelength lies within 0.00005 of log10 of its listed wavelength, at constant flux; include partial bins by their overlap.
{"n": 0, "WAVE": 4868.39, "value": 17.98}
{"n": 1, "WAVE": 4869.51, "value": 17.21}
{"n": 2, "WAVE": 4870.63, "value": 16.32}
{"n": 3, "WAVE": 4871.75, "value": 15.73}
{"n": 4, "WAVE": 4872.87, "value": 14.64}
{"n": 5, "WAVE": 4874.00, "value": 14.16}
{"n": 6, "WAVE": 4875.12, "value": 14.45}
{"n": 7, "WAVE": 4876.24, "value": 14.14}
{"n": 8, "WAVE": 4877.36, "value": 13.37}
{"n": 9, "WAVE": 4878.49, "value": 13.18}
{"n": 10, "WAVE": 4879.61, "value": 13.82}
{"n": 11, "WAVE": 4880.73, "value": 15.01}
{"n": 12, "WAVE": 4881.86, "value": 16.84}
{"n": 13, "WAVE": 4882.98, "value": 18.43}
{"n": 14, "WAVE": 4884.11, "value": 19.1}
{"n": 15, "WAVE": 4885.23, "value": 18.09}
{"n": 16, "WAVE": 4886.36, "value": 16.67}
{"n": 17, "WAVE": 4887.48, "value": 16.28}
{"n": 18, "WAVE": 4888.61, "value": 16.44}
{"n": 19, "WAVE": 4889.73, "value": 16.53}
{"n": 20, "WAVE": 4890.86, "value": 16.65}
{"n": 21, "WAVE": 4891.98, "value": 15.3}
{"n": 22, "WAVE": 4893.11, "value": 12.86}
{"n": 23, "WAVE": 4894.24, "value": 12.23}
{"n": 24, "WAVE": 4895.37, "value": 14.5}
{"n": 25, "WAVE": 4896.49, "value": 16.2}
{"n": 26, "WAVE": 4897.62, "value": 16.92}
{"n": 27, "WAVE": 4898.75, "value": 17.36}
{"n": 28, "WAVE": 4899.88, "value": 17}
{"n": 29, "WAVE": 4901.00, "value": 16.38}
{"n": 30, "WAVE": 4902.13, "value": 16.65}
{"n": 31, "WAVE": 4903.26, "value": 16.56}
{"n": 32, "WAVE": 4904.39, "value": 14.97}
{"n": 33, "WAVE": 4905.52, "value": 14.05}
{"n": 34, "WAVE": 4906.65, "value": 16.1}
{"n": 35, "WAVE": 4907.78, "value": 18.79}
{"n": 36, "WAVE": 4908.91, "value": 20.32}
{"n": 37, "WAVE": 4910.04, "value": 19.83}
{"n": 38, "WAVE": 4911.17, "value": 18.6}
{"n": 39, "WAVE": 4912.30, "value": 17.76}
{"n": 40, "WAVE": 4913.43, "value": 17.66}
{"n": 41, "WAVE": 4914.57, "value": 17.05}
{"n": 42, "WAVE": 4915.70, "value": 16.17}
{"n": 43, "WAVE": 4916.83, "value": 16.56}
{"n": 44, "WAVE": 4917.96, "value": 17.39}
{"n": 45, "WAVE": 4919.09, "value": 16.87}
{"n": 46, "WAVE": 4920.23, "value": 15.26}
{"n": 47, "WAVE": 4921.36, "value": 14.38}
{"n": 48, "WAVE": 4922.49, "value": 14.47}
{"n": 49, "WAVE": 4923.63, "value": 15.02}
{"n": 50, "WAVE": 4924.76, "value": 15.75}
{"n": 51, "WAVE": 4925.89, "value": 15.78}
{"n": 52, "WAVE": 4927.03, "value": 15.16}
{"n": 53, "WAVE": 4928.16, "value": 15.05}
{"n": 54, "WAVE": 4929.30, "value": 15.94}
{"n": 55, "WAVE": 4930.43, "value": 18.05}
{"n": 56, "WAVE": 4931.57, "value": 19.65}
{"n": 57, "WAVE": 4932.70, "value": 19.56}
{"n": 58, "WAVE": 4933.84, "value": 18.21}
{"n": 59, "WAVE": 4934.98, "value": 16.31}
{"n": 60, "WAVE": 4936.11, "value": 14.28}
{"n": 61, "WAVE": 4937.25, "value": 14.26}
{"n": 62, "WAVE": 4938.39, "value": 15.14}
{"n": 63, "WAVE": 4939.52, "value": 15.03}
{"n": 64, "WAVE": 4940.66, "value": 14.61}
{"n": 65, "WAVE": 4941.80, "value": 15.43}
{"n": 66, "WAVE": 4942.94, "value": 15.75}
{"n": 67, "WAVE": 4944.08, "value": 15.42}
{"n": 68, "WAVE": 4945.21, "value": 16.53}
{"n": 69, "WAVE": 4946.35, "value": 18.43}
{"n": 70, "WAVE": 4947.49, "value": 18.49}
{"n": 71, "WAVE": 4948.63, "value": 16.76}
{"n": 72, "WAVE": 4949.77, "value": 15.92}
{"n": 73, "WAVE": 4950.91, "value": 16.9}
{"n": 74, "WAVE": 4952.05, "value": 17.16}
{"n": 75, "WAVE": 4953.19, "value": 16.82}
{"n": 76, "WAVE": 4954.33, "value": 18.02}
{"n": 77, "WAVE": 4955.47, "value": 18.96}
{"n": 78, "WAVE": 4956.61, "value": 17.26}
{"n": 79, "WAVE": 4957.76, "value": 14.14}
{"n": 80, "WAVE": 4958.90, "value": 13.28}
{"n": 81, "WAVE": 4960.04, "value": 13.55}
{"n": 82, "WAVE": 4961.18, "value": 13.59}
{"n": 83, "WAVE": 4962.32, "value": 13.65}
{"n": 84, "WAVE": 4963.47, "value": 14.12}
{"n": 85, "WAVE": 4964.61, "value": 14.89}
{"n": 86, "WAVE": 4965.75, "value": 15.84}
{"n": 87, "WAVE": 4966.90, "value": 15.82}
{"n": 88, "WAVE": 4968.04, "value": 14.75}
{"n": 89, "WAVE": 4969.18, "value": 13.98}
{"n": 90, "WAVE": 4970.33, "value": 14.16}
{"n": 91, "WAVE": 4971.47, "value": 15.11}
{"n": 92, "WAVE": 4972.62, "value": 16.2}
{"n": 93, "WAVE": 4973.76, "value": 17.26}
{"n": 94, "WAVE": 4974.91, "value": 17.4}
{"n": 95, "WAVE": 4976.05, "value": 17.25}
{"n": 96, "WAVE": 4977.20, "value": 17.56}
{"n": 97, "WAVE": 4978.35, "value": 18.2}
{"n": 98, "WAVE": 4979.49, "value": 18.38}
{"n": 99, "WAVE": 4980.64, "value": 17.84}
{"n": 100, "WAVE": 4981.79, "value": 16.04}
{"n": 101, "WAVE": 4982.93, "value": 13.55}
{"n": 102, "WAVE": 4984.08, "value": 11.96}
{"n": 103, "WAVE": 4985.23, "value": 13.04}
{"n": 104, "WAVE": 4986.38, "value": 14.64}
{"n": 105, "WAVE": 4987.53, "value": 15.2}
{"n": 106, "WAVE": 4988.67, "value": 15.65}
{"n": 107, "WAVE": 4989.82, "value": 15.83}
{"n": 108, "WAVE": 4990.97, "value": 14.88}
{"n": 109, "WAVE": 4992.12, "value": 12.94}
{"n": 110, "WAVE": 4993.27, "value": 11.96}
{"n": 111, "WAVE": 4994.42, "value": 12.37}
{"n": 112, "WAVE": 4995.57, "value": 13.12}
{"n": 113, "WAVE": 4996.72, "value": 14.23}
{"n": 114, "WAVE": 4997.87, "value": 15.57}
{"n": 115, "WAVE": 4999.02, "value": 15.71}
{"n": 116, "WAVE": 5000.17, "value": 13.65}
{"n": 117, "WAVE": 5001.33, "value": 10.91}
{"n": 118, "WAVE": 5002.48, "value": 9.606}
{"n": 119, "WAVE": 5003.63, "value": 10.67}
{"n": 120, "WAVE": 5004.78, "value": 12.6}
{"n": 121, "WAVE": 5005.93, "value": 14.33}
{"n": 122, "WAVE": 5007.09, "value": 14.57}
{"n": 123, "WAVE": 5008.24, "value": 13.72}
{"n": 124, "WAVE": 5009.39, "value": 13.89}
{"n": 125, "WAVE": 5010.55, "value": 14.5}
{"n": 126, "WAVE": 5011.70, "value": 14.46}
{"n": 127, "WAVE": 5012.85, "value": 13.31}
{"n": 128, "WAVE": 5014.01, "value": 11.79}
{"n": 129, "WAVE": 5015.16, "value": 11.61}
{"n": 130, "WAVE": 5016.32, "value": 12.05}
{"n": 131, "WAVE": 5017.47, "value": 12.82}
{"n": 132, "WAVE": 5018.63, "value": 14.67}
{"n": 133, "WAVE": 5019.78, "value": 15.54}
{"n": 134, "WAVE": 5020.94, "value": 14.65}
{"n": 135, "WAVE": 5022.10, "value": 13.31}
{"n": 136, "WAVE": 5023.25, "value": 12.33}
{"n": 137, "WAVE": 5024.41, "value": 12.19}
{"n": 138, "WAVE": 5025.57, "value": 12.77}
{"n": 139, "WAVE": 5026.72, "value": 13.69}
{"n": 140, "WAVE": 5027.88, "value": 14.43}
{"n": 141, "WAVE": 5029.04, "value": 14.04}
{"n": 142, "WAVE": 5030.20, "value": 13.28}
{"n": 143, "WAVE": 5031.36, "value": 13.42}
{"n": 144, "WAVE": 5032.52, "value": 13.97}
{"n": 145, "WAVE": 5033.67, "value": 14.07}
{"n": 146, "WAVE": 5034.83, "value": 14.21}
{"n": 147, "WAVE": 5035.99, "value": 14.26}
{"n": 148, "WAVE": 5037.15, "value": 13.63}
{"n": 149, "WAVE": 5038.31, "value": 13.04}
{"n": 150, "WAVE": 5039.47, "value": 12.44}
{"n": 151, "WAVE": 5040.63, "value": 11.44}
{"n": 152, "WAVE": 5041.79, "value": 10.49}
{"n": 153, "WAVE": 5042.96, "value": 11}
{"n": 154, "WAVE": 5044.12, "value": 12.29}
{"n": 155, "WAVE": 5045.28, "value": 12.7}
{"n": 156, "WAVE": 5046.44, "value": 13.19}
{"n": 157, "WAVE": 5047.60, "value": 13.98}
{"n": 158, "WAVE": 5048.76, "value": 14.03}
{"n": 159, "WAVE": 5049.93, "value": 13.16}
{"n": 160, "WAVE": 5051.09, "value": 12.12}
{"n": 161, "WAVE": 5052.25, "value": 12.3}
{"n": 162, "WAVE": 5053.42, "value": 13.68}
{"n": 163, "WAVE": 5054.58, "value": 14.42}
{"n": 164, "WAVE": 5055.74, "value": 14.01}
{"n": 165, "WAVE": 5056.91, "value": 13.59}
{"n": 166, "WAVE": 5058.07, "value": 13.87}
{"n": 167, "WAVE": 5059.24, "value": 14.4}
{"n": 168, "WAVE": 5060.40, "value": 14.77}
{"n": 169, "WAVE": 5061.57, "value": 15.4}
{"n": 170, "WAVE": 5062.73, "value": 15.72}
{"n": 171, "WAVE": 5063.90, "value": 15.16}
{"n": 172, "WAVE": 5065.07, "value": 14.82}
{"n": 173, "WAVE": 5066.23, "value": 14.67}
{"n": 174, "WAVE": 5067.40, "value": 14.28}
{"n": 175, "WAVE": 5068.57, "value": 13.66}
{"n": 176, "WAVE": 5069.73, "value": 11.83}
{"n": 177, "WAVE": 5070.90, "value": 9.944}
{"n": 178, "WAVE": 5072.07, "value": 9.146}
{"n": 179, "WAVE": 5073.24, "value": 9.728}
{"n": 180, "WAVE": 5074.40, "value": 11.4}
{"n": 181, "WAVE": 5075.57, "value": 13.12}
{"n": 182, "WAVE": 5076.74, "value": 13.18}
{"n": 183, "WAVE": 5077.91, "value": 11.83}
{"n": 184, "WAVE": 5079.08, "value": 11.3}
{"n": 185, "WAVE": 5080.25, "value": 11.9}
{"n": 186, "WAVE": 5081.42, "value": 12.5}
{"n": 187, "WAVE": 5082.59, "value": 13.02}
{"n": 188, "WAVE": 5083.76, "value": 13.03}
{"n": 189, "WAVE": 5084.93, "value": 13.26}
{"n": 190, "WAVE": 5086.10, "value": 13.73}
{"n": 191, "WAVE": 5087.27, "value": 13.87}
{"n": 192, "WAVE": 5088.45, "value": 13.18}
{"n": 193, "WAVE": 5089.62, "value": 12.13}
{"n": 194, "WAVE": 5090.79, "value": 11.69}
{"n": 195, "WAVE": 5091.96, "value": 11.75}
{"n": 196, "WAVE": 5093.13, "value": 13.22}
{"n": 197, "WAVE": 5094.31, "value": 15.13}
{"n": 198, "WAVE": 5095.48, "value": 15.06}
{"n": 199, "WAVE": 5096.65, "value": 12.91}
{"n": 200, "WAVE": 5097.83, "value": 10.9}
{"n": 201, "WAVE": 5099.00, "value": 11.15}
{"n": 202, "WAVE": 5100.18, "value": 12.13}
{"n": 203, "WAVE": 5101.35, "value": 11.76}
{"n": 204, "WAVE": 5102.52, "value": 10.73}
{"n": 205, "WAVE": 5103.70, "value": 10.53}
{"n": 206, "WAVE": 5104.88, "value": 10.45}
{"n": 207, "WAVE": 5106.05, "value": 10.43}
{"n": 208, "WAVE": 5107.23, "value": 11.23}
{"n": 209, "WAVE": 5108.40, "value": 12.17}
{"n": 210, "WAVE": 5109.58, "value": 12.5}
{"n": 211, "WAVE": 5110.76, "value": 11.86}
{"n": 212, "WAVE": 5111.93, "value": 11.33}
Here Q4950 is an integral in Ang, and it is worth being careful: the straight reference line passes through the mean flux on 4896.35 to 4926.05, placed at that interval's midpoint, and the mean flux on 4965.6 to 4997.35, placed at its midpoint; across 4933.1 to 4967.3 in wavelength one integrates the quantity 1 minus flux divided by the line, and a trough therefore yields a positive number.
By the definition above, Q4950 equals 0.0 Ang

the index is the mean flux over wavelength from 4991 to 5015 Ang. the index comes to 13.2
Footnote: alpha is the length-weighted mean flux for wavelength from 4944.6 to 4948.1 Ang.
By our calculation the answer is 17.8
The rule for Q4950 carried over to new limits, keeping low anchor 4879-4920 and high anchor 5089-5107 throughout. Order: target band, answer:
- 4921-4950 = -0.7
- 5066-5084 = 0.6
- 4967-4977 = -0.6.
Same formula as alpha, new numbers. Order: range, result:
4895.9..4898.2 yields 16.6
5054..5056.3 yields 14.3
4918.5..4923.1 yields 15.2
